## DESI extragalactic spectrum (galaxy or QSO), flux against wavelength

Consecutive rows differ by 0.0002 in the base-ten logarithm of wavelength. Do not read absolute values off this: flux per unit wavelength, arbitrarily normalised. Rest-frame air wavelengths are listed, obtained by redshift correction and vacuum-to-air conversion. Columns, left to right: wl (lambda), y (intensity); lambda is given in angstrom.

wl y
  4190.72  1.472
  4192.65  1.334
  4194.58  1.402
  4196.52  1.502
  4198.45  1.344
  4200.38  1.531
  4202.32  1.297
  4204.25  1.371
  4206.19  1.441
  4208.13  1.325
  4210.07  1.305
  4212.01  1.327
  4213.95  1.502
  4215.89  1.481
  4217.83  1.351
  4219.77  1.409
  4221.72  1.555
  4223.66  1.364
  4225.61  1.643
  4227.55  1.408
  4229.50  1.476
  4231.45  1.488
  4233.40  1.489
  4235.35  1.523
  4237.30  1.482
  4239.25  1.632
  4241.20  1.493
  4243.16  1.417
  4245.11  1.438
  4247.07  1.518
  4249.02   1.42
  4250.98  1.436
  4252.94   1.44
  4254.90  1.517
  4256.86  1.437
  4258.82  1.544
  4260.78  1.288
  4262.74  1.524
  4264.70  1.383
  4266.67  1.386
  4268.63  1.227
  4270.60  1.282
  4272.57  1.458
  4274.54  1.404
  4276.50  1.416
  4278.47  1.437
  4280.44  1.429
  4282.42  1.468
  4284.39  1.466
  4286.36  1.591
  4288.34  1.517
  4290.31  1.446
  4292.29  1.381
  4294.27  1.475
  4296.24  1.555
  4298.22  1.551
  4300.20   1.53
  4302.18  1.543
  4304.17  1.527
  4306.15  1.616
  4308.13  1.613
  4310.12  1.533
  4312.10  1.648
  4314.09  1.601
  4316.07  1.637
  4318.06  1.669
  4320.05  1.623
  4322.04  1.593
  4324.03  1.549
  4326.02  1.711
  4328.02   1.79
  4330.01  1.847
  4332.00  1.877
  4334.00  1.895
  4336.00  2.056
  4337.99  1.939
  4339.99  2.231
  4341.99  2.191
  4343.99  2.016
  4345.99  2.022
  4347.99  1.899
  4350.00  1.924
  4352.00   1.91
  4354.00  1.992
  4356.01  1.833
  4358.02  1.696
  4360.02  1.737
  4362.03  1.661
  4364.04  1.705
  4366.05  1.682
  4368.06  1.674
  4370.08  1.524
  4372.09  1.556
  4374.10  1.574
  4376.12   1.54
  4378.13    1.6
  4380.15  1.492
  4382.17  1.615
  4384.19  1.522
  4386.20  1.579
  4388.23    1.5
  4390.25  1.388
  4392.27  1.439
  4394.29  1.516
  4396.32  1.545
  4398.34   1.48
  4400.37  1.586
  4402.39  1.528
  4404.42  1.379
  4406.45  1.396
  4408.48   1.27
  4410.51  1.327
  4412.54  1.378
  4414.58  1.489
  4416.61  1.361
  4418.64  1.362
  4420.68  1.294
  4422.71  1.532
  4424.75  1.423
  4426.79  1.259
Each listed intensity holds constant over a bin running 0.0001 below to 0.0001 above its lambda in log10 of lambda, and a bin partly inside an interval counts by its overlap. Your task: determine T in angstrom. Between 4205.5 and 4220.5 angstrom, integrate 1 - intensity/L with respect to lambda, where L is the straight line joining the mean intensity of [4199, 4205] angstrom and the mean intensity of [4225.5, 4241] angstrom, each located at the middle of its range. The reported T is 0.48 angstrom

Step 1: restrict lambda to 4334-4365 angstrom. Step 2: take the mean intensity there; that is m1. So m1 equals 1.92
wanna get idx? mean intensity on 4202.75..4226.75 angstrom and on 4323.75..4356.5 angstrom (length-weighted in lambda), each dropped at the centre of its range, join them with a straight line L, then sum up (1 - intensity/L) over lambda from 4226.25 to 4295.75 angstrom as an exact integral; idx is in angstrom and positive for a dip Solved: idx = 6.6 angstrom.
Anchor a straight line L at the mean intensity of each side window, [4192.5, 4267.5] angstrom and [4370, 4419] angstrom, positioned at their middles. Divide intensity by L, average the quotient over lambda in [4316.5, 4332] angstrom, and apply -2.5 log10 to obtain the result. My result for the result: -0.16 mag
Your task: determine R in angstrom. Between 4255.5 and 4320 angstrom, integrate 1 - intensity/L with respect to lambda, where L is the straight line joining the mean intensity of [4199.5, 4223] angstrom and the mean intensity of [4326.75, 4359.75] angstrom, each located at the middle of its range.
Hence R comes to 8.5 angstrom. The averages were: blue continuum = 1.41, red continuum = 1.94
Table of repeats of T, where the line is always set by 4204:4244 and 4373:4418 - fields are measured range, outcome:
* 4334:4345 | -4.50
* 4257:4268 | 0.29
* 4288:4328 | -2.94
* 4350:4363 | -3.03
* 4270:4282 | 0.40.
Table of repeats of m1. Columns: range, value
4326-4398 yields 1.74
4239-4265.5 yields 1.46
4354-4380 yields 1.66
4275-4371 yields 1.69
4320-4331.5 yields 1.7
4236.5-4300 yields 1.45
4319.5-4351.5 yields 1.89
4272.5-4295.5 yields 1.46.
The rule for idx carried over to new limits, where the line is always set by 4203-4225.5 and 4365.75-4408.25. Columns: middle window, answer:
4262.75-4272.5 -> 0.6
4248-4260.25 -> -0.2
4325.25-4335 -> -2.2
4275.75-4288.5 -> -0.2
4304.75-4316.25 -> -1.0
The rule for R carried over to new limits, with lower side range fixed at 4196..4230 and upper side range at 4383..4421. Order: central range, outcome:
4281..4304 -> -1.14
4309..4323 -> -1.77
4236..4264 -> -0.86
